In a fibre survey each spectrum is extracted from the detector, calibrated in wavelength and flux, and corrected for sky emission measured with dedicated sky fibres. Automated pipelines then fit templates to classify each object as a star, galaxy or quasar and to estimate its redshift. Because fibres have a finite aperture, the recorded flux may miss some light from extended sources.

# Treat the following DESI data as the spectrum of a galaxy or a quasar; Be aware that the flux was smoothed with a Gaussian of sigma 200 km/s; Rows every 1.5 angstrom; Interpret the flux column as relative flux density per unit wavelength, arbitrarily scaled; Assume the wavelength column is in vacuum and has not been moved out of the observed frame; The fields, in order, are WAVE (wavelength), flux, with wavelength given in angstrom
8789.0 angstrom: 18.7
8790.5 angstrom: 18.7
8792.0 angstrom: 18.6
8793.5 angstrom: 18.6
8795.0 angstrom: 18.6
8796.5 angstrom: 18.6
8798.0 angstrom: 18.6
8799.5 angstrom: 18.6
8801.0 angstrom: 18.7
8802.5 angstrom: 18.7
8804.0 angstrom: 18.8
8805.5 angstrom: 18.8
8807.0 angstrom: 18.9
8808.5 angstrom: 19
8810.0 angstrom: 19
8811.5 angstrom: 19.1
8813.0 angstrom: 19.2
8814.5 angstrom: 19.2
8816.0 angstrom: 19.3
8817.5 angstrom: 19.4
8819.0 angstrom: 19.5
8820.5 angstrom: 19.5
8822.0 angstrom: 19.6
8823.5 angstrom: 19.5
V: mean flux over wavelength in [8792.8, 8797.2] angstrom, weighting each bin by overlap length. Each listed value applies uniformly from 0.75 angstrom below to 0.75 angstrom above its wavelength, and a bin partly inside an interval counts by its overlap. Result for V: 18.6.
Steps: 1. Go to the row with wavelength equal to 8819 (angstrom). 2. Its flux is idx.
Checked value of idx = 19.5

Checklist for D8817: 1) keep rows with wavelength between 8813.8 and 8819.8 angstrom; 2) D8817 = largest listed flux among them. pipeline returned 19.5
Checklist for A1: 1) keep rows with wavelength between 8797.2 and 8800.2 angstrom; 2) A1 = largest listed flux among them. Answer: 18.6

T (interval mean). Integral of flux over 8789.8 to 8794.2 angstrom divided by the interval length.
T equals 18.6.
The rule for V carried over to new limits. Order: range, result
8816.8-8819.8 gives 19.5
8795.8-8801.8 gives 18.6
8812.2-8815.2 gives 19.2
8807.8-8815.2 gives 19.1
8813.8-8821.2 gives 19.4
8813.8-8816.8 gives 19.3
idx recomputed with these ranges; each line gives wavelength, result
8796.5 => 18.6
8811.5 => 19.1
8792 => 18.6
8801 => 18.7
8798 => 18.6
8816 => 19.3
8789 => 18.7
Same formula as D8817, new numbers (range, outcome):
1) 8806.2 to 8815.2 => 19.2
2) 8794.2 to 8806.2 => 18.8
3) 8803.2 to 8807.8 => 18.9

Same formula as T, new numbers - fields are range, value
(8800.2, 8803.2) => 18.7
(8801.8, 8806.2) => 18.8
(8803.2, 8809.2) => 18.9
